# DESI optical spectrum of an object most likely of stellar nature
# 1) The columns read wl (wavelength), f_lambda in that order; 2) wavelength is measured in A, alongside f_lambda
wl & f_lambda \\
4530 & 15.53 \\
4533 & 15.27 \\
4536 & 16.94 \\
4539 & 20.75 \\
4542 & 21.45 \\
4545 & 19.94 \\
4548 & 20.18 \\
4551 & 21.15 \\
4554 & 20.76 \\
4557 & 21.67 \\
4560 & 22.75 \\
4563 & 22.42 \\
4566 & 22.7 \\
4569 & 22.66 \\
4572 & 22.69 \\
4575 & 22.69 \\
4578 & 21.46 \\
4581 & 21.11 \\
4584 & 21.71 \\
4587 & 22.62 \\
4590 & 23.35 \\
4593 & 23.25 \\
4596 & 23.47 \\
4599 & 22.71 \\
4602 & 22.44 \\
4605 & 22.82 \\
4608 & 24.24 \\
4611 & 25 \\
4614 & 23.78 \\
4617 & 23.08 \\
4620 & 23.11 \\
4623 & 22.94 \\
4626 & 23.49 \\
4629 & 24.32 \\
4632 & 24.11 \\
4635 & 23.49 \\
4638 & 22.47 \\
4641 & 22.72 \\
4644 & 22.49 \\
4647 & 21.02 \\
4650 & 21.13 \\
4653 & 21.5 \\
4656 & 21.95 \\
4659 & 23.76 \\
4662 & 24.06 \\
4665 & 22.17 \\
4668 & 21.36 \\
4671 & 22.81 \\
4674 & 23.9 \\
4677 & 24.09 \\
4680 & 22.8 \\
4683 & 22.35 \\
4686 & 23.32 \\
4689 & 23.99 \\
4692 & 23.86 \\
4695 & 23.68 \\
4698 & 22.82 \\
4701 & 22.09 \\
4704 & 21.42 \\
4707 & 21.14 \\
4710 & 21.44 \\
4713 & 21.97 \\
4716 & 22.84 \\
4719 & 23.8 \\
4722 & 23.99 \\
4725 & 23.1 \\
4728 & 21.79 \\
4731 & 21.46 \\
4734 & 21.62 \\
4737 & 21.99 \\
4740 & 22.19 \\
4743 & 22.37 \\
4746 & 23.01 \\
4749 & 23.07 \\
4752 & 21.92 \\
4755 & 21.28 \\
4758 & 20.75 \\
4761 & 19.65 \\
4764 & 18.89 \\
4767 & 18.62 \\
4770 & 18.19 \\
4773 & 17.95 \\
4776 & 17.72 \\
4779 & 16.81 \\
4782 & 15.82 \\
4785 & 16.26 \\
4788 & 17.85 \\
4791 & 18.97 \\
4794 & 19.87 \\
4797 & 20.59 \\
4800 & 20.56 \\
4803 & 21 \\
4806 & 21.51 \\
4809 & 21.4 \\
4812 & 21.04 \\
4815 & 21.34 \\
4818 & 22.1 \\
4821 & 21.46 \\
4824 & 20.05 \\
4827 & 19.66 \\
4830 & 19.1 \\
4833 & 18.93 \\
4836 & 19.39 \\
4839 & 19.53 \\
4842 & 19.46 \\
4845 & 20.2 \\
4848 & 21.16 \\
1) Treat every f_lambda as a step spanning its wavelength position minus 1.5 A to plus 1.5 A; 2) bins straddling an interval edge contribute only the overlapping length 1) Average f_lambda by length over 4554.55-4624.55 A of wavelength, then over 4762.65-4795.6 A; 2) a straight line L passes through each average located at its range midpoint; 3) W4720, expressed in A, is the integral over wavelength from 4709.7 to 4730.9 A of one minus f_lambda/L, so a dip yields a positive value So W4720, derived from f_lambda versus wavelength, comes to -3.6 A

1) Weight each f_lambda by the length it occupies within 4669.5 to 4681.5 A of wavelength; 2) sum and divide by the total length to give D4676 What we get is 23.4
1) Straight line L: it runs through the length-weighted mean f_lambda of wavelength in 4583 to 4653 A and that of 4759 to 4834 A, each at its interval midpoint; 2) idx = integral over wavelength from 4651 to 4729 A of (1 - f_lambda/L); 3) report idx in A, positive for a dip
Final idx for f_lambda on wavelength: -4.4 A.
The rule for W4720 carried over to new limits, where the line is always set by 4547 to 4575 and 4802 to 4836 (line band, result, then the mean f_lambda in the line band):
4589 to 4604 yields -0.9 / 23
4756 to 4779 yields 2.4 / 18.7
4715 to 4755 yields -2.7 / 22.5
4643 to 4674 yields -1.2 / 22.3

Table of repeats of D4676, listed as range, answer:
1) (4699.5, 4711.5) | 21.5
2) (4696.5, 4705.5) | 22.1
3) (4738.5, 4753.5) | 22.5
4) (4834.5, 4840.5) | 19.5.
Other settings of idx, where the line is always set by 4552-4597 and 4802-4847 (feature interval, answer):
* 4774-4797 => 3.21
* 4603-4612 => -0.74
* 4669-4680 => -0.93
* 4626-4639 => -1.04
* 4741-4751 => -0.82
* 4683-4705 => -1.65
